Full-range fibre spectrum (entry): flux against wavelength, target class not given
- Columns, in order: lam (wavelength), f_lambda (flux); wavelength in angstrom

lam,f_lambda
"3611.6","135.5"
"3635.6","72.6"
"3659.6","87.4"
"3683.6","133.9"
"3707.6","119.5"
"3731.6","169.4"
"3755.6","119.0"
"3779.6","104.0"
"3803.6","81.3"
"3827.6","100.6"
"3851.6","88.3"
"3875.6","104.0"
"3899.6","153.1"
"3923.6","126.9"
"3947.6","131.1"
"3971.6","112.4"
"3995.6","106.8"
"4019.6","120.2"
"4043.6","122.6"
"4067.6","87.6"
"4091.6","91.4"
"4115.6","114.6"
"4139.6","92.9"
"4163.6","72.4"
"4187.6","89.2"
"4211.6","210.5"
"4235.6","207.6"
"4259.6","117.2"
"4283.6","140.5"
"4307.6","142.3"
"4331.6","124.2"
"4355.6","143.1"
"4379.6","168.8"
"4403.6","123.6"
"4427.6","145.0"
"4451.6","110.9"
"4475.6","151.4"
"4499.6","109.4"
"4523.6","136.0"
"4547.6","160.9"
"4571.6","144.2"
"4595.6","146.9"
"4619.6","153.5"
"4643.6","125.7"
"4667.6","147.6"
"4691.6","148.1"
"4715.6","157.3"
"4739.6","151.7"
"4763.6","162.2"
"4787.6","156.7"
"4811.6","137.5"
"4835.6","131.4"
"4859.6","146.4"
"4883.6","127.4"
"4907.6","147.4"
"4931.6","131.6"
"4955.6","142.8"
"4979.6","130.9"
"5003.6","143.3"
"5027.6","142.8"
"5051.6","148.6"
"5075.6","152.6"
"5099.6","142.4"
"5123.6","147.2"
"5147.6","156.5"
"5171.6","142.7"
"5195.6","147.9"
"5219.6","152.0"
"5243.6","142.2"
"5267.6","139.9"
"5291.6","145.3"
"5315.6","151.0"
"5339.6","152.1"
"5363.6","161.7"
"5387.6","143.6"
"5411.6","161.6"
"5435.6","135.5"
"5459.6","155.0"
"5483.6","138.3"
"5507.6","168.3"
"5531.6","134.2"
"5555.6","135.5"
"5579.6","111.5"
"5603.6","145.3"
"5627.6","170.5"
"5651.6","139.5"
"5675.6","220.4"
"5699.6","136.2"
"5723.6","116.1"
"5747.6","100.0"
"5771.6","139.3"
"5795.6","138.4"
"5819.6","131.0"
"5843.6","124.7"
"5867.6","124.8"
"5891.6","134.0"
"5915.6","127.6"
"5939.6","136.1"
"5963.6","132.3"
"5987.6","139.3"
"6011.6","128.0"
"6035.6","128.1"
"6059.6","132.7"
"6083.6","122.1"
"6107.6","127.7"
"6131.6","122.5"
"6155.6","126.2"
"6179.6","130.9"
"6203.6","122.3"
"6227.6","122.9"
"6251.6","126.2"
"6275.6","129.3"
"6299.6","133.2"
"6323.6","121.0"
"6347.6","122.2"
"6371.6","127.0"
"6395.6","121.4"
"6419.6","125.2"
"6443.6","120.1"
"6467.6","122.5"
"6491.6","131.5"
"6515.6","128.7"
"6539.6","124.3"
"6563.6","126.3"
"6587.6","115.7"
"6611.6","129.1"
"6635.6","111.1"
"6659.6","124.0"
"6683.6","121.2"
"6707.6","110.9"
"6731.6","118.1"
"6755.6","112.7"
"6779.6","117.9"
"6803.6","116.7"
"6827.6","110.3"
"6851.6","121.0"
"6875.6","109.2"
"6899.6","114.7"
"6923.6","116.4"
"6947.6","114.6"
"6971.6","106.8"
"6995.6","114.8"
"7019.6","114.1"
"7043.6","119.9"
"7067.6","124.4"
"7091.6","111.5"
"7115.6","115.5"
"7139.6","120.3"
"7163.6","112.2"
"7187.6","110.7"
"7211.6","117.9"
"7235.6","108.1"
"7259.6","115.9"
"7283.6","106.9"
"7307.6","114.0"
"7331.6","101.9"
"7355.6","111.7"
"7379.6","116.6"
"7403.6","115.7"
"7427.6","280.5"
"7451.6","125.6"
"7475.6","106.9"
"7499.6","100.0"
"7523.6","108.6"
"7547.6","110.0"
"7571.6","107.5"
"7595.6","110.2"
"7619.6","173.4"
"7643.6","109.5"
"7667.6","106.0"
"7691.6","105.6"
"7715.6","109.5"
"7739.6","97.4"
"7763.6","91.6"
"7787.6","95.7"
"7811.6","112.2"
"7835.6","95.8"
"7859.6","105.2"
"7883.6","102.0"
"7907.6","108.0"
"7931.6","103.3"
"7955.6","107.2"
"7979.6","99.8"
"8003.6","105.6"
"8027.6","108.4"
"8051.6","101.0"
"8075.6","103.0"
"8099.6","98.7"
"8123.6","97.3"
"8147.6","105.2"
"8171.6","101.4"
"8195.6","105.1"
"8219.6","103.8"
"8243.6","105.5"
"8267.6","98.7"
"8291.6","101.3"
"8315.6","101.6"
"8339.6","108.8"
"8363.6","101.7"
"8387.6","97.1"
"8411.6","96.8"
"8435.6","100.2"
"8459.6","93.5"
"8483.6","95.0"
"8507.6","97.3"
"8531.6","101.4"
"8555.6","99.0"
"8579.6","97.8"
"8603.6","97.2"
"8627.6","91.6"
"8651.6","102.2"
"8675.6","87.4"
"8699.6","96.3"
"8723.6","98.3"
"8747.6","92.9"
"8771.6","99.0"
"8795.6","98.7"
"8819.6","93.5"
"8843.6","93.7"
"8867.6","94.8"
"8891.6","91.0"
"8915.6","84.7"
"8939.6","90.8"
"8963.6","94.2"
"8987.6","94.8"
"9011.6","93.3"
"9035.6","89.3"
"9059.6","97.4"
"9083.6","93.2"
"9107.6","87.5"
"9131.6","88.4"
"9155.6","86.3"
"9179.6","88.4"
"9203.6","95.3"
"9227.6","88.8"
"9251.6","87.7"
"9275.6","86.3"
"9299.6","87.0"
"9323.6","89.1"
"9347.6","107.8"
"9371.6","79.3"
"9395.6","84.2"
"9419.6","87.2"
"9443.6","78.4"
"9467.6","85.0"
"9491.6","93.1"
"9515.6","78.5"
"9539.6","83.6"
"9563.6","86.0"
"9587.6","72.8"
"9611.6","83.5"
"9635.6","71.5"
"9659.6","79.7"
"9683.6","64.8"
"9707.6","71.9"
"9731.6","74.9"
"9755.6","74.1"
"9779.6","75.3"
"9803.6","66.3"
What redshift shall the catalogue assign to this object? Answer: 0.133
